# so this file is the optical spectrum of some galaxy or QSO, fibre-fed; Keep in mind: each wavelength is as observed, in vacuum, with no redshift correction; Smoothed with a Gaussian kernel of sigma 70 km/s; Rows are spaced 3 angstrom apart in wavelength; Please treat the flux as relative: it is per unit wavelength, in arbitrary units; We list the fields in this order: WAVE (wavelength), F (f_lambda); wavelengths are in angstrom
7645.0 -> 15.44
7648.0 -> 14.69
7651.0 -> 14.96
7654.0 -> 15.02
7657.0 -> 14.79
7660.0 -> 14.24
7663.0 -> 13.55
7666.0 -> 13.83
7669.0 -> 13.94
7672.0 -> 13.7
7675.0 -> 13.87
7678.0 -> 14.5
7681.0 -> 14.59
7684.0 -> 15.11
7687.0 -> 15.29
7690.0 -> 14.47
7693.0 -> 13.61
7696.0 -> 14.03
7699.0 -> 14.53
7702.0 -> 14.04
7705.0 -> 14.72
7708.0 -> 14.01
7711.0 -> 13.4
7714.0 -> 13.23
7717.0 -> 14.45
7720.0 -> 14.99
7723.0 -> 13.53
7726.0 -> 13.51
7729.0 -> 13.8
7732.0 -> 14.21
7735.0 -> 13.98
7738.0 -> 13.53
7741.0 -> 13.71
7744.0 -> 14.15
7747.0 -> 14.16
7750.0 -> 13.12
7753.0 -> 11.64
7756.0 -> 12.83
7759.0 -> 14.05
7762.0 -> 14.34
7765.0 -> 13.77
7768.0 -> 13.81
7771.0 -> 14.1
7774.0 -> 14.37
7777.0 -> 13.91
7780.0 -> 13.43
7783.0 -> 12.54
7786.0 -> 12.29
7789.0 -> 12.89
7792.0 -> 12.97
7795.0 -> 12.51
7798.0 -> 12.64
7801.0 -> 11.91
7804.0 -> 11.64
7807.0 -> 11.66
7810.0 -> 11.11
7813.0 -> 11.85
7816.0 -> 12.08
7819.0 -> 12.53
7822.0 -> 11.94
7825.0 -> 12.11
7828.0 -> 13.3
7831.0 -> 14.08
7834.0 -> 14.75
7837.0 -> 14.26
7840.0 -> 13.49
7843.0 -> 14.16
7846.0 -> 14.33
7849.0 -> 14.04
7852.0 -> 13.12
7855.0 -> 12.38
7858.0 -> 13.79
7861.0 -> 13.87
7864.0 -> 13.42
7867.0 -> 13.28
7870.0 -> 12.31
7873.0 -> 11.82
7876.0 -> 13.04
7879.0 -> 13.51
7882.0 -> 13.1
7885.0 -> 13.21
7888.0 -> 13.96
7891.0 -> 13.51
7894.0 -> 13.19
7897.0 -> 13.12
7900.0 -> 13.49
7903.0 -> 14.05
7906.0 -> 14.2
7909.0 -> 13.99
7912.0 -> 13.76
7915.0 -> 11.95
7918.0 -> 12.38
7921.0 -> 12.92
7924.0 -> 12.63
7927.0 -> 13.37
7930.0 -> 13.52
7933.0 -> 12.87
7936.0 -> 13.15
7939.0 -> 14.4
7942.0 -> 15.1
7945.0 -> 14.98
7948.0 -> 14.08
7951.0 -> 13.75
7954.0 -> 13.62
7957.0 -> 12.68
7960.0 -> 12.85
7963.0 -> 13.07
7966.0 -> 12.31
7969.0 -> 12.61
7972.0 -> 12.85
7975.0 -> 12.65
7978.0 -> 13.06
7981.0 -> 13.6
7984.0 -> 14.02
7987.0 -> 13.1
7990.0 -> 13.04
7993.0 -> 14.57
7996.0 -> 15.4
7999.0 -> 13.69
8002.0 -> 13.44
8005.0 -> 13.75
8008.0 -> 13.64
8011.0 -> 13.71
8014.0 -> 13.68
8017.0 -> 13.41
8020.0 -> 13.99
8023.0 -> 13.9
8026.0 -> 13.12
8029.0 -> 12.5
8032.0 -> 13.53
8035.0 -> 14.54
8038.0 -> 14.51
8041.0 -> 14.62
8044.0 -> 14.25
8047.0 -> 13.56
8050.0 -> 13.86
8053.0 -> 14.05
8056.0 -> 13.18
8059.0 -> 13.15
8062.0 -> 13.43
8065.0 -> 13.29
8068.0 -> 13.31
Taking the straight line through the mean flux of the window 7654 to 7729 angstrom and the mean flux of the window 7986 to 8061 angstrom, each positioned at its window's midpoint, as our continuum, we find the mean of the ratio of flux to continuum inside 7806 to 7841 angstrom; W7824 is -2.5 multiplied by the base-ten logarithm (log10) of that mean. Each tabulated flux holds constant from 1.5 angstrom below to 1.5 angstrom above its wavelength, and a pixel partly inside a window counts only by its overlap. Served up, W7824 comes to 0.10 mag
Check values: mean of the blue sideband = 14.2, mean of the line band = 12.8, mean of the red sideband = 13.8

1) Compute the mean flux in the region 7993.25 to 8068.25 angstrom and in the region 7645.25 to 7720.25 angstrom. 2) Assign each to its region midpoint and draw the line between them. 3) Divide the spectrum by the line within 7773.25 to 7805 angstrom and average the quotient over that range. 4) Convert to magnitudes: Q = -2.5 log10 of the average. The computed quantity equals 0.11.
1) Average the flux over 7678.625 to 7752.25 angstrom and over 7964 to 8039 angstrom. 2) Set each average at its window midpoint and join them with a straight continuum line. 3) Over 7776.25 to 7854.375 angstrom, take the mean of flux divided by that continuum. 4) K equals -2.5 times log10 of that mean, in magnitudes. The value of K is 0.08 mag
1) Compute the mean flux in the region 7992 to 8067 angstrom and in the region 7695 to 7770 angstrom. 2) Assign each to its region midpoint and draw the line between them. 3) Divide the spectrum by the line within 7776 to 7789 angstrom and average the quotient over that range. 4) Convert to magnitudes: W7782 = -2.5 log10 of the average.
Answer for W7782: 0.07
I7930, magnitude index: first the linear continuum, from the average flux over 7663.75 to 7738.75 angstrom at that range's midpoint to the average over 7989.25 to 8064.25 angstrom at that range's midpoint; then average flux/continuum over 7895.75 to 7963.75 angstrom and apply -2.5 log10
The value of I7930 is 0.03 mag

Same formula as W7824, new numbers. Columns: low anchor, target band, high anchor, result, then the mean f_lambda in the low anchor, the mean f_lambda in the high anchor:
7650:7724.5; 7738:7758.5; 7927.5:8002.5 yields 0.061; 14.3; 13.5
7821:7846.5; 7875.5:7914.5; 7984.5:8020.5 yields 0.012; 13.6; 13.8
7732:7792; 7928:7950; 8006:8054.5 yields -0.023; 13.5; 13.8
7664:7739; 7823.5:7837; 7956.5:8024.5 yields 0.014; 14.1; 13.4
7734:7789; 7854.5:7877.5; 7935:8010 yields 0.044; 13.5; 13.6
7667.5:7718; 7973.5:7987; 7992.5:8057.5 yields 0.047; 14.2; 13.8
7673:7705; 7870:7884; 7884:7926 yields 0.052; 14.4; 13.3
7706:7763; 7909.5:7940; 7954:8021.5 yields 0.032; 13.7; 13.4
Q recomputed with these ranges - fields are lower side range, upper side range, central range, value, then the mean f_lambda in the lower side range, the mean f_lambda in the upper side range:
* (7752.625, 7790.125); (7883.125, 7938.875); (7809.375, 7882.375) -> 0.02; 13.4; 13.3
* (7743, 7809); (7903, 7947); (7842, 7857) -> -0.02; 13.1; 13.5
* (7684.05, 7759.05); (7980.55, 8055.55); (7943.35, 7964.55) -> 0.02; 13.9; 13.8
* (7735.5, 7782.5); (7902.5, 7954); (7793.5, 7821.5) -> 0.14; 13.6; 13.6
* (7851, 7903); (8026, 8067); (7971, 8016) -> -0.01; 13.2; 13.7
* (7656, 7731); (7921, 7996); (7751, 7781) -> 0.03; 14.1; 13.4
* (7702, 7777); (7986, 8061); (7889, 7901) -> 0.04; 13.8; 13.8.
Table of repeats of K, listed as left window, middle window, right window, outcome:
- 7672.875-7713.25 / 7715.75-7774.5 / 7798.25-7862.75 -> 0.000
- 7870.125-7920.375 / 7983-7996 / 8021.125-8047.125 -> -0.017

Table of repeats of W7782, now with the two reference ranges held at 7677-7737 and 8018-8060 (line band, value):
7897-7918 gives 0.038 mag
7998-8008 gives 0.015 mag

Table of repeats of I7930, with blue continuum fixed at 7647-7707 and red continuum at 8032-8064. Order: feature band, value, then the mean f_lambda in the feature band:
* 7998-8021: 0.022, 13.7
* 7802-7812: 0.228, 11.5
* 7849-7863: 0.060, 13.4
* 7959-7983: 0.088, 12.9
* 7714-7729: 0.024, 14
